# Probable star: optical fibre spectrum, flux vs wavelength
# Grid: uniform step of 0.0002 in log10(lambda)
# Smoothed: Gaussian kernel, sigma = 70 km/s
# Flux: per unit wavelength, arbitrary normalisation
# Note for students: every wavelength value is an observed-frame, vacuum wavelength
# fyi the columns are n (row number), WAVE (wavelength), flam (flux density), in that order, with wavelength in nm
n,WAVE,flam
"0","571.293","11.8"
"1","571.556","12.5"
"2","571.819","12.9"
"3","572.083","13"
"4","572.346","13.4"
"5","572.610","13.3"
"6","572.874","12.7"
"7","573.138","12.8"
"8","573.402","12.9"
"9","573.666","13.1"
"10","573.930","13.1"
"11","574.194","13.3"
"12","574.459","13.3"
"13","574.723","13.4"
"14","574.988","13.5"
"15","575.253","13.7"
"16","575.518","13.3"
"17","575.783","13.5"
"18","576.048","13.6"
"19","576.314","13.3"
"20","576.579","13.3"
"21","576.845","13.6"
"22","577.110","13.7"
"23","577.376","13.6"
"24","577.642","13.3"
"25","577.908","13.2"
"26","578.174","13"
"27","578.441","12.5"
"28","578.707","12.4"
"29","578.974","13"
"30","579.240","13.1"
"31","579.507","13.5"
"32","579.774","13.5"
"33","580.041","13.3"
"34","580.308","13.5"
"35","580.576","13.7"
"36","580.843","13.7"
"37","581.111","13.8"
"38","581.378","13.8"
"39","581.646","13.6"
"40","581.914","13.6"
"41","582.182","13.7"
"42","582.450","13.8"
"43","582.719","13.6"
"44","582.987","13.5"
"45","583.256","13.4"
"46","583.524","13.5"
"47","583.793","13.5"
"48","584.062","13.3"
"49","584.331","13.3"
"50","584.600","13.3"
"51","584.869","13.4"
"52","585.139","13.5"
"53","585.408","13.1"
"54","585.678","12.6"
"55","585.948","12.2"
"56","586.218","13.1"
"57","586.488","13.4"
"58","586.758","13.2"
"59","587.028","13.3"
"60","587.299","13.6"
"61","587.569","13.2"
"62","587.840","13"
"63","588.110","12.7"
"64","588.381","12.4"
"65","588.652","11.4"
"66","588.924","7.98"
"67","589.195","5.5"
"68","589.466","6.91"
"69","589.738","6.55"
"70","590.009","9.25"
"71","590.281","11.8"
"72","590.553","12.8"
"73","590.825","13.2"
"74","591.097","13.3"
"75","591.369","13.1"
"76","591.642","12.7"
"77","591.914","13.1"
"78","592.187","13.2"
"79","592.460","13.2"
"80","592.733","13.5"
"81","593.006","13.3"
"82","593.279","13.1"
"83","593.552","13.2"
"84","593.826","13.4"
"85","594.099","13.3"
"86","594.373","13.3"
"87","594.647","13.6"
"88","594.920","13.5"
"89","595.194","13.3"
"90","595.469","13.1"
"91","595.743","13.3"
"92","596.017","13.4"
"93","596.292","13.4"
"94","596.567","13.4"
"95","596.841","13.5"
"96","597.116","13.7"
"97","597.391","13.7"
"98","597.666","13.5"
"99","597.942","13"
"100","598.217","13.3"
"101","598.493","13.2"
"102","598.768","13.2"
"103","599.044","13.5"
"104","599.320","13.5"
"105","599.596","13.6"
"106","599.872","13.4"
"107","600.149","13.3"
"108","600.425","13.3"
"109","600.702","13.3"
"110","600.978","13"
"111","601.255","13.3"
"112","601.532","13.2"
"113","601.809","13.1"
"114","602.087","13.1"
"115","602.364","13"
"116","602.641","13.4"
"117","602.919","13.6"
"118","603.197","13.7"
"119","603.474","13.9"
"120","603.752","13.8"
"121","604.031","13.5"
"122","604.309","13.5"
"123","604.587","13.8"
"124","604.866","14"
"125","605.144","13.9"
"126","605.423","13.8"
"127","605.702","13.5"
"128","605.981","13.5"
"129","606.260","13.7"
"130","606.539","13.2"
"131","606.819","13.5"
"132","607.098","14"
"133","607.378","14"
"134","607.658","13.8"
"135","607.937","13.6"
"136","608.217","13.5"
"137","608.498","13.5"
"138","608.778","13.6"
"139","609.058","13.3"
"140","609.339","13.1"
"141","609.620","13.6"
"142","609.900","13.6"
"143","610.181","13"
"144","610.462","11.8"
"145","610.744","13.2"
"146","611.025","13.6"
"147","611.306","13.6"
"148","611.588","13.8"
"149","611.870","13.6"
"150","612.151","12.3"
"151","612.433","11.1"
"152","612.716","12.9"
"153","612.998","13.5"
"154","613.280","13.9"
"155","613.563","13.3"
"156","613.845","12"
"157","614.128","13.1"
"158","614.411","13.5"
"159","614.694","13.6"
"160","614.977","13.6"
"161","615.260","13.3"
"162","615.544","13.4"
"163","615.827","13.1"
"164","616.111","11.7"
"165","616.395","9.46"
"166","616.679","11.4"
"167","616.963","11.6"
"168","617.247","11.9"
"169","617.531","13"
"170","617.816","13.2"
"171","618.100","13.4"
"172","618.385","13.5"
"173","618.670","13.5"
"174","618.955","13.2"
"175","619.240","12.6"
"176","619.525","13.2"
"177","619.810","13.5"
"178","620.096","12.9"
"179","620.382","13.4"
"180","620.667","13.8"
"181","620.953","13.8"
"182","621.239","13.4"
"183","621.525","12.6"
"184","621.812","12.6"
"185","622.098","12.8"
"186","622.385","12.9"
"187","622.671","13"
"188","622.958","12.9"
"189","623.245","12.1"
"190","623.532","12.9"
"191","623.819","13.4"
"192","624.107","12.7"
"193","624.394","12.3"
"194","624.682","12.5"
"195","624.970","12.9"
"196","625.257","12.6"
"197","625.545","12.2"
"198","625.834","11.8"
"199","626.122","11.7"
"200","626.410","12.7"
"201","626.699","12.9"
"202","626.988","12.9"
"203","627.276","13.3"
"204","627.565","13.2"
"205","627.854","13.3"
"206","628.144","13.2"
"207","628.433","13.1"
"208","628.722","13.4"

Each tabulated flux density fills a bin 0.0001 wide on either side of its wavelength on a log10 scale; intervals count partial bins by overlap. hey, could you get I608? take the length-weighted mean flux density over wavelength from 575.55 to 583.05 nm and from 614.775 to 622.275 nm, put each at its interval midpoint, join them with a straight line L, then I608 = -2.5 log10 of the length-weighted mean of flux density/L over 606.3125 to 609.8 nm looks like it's -0.05 mag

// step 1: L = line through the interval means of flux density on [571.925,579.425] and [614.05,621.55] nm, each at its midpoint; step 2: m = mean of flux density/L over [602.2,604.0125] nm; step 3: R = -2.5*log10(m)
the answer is -0.04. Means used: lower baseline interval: 13.2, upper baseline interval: 12.9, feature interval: 13.6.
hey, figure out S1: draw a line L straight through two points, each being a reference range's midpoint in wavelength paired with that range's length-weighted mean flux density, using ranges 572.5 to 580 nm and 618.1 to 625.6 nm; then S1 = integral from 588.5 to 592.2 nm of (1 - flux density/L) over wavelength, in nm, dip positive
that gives 0.69 nm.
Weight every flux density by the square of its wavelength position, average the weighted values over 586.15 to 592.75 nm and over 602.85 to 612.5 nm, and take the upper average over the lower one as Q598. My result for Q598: 1.2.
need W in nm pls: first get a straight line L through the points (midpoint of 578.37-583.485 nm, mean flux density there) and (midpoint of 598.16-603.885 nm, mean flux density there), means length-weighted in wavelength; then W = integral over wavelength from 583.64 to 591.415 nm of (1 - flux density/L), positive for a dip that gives 0.829 nm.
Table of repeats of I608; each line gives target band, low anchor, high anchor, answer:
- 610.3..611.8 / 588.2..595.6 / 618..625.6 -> -0.05 mag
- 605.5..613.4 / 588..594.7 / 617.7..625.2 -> -0.07 mag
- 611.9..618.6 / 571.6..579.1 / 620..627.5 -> 0.01 mag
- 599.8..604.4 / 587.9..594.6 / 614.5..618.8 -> -0.10 mag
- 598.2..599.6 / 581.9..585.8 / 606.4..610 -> 0.01 mag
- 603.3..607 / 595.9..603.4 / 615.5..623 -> -0.04 mag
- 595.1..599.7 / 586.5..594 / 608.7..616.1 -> -0.09 mag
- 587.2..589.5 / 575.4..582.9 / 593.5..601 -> 0.23 mag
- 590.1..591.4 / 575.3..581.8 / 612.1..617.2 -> 0.03 mag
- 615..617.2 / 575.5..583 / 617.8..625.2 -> 0.09 mag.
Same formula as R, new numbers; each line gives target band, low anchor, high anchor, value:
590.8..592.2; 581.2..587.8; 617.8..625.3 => 0.017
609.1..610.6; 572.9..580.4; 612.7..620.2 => -0.010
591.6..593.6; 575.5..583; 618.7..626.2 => 0.005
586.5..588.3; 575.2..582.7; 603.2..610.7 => 0.023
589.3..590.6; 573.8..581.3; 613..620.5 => 0.398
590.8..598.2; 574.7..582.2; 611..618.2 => -0.015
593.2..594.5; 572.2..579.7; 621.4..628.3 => -0.018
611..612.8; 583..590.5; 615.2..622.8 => -0.027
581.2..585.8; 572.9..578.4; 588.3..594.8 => -0.074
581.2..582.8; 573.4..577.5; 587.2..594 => -0.080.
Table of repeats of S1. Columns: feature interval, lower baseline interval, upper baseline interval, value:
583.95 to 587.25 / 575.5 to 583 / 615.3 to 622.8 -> 0.04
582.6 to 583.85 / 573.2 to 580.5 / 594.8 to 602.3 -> -0.02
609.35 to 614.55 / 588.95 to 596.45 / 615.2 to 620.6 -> -0.20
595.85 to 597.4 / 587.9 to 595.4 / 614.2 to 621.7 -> -0.17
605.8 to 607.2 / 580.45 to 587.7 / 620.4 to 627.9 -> -0.05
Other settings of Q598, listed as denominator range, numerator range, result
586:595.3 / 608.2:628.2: 1.16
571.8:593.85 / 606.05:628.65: 1.14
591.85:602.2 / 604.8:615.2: 1.05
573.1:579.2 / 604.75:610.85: 1.13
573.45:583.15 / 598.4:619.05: 1.09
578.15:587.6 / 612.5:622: 1.09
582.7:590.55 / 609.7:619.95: 1.18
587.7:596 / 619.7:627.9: 1.18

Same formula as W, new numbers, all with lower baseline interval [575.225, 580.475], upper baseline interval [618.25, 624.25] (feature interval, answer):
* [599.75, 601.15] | -0.01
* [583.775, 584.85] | -0.01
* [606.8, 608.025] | -0.06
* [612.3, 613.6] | 0.02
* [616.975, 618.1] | 0.04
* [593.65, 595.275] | -0.02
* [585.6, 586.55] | 0.03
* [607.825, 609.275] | -0.04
